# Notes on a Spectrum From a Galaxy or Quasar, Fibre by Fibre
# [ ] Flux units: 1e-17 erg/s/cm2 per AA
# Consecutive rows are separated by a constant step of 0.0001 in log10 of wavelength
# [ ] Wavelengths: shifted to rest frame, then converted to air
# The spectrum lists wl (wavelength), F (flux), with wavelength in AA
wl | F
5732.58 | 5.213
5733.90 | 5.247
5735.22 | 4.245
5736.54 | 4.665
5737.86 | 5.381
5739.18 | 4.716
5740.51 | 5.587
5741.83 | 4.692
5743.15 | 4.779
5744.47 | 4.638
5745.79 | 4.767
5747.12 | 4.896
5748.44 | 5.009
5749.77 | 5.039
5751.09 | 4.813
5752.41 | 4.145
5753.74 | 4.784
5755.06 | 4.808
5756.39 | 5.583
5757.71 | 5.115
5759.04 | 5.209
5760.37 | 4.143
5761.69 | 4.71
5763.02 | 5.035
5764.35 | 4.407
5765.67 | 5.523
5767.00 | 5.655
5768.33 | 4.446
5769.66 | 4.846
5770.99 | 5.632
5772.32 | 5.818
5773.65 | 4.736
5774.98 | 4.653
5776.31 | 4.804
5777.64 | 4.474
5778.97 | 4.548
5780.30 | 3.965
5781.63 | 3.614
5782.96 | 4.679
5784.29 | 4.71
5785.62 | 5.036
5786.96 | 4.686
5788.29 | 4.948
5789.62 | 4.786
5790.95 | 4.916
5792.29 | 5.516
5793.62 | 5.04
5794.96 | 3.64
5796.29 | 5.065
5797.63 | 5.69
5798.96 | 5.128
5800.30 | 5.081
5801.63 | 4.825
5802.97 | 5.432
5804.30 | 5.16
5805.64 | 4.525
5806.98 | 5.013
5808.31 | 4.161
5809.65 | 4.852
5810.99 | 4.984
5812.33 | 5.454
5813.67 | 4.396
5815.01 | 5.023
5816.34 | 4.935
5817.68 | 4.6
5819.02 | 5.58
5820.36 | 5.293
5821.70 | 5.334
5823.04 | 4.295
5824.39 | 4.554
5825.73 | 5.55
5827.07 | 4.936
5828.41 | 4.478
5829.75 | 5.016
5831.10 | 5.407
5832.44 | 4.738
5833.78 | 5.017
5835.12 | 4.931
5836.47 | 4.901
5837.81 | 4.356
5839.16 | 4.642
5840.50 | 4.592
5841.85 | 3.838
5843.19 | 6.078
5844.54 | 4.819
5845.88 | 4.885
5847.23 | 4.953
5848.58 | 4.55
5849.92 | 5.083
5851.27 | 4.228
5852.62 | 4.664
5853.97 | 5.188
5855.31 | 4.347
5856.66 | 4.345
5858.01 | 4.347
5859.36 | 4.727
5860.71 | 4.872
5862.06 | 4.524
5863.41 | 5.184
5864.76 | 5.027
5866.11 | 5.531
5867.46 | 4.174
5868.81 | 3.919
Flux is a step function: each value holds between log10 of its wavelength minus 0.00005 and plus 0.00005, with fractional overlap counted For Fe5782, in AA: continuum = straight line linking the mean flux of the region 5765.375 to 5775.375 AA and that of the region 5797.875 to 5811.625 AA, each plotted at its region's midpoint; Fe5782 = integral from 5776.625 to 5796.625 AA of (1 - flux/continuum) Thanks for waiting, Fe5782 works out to 1.7 AA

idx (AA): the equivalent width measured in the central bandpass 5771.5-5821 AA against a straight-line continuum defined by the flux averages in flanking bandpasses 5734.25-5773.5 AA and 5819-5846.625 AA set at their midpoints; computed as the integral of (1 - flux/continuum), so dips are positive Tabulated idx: 0.5 AA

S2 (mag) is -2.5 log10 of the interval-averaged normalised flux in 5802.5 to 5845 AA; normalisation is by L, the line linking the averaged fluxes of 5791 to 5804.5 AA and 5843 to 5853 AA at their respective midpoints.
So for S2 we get 0.01 mag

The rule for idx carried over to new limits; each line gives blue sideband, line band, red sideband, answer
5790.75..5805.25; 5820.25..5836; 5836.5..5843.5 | -0.6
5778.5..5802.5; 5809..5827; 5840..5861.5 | -0.9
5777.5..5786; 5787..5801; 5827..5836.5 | -1.3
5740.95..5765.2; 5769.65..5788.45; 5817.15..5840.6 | 0.5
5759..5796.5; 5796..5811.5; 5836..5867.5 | -0.7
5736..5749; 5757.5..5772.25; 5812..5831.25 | -0.2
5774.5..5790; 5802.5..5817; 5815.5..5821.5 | 0.3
